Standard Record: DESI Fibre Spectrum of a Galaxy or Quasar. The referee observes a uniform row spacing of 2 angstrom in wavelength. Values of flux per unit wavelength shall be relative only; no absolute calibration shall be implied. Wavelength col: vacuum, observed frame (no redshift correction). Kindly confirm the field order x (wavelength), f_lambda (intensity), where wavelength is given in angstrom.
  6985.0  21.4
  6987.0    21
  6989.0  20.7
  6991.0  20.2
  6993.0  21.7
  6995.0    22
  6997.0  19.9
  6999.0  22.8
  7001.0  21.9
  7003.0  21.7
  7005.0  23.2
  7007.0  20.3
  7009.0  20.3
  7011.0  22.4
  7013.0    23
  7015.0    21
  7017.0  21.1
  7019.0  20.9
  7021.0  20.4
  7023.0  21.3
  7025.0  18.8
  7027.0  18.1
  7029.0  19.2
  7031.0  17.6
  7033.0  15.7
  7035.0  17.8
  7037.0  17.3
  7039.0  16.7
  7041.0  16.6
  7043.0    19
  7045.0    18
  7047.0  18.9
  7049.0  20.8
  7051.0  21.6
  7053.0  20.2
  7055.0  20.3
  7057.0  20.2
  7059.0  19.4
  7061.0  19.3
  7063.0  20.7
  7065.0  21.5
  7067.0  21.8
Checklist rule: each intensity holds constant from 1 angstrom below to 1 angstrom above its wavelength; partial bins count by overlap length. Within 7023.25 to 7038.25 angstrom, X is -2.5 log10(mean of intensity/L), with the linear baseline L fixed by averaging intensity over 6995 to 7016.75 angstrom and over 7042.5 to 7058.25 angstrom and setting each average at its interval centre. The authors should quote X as 0.15 mag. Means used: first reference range 21.6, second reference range 19.9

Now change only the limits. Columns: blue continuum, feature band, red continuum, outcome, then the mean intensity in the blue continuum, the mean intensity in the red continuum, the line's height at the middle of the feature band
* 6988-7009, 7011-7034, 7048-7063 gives 0.06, 21.4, 20.3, 20.9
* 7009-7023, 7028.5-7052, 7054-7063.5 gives 0.13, 21.4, 19.9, 20.6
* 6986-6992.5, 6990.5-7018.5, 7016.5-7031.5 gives -0.07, 20.7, 19.7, 20.3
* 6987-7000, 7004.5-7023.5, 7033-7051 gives -0.07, 21.2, 18.2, 19.9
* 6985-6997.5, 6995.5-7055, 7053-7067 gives 0.04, 21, 20.3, 20.7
